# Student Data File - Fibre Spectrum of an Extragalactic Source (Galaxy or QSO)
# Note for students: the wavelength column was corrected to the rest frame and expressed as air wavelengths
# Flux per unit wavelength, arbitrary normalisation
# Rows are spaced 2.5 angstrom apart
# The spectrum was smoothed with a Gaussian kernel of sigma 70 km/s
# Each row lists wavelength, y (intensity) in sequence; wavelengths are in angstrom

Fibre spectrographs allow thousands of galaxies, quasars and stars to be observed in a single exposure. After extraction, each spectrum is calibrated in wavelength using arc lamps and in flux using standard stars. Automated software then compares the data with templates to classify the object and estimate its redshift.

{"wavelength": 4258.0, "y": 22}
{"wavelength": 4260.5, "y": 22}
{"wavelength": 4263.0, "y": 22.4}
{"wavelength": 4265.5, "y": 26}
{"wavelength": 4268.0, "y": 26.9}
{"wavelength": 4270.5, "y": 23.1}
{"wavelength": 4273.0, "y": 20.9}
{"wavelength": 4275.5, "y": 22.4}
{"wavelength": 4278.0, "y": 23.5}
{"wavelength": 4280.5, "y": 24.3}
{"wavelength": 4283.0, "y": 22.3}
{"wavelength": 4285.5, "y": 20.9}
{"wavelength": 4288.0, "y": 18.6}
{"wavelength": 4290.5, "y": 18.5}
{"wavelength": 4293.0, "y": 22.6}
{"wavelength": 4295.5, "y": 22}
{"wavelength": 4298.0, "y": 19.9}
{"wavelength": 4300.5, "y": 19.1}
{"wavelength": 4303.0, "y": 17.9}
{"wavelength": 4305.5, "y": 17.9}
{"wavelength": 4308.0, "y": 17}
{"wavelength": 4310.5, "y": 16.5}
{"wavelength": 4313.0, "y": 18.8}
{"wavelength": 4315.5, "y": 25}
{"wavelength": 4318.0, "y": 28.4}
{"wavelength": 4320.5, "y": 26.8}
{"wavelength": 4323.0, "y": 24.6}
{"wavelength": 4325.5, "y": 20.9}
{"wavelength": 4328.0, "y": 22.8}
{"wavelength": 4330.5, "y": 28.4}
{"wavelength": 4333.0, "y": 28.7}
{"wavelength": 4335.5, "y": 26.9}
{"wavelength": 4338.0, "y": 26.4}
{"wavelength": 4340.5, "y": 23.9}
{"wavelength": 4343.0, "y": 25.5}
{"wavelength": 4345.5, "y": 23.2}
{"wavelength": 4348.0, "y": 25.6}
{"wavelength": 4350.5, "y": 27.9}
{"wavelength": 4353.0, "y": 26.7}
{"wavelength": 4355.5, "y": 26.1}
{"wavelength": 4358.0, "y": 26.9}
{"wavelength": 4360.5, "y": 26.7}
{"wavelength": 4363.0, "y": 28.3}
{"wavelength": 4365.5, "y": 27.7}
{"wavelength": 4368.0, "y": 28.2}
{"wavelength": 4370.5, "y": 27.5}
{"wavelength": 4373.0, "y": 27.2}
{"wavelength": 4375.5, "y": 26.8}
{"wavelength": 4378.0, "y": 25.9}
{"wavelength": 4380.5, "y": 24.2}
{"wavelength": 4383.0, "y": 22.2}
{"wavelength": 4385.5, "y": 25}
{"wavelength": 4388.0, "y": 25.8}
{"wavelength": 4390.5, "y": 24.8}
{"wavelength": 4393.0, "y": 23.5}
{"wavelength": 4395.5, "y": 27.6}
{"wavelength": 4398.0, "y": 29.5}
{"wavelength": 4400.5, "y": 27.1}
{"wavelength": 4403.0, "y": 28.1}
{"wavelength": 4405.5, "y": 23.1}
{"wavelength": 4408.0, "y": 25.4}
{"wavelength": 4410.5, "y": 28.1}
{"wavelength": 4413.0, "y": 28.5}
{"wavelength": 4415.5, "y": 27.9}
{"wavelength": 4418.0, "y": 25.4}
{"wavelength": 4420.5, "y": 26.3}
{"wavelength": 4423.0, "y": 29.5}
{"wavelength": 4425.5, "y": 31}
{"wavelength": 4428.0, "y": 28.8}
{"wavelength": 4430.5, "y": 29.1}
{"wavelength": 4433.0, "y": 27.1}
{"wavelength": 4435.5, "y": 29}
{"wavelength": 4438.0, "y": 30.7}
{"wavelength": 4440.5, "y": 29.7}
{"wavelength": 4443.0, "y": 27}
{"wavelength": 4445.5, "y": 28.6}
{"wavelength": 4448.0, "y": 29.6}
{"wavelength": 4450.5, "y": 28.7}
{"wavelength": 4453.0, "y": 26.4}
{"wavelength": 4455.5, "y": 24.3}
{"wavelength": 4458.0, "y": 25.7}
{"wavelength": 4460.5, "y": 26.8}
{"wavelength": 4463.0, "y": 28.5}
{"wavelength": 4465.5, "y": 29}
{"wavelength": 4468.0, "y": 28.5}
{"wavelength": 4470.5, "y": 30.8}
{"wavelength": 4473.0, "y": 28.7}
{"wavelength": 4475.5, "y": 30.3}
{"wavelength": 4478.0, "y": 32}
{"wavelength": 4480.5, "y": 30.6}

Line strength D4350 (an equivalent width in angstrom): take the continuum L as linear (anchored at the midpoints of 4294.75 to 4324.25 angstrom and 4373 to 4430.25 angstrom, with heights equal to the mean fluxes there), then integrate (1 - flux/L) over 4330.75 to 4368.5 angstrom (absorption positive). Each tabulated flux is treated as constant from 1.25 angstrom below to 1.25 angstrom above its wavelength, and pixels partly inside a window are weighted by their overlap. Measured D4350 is -4.93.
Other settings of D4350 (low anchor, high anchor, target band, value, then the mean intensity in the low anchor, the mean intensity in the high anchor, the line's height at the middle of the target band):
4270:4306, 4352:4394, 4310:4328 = -0.33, 20.9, 26.1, 22.8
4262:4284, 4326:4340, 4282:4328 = 7.28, 23.6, 26.2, 25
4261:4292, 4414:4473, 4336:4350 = -0.24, 22.5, 28.2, 24.8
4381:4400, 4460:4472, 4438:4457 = 0.06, 25.5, 28.8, 28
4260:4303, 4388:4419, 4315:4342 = -2.27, 22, 26.6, 23.7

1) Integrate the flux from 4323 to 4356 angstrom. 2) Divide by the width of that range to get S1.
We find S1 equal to 25.6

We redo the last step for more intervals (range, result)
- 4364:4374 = 27.7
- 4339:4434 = 26.6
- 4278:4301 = 21.1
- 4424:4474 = 28.4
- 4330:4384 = 26.4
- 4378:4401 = 25.5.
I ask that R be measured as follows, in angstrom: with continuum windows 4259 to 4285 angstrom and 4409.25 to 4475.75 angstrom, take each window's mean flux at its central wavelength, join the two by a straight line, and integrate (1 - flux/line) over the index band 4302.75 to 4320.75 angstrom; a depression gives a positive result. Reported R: 2.6 angstrom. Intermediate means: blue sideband 23.3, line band 20.9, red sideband 28.3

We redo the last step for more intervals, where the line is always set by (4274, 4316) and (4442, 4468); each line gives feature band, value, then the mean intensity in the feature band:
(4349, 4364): -2.57 angstrom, 27.1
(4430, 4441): -1.01 angstrom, 29.1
